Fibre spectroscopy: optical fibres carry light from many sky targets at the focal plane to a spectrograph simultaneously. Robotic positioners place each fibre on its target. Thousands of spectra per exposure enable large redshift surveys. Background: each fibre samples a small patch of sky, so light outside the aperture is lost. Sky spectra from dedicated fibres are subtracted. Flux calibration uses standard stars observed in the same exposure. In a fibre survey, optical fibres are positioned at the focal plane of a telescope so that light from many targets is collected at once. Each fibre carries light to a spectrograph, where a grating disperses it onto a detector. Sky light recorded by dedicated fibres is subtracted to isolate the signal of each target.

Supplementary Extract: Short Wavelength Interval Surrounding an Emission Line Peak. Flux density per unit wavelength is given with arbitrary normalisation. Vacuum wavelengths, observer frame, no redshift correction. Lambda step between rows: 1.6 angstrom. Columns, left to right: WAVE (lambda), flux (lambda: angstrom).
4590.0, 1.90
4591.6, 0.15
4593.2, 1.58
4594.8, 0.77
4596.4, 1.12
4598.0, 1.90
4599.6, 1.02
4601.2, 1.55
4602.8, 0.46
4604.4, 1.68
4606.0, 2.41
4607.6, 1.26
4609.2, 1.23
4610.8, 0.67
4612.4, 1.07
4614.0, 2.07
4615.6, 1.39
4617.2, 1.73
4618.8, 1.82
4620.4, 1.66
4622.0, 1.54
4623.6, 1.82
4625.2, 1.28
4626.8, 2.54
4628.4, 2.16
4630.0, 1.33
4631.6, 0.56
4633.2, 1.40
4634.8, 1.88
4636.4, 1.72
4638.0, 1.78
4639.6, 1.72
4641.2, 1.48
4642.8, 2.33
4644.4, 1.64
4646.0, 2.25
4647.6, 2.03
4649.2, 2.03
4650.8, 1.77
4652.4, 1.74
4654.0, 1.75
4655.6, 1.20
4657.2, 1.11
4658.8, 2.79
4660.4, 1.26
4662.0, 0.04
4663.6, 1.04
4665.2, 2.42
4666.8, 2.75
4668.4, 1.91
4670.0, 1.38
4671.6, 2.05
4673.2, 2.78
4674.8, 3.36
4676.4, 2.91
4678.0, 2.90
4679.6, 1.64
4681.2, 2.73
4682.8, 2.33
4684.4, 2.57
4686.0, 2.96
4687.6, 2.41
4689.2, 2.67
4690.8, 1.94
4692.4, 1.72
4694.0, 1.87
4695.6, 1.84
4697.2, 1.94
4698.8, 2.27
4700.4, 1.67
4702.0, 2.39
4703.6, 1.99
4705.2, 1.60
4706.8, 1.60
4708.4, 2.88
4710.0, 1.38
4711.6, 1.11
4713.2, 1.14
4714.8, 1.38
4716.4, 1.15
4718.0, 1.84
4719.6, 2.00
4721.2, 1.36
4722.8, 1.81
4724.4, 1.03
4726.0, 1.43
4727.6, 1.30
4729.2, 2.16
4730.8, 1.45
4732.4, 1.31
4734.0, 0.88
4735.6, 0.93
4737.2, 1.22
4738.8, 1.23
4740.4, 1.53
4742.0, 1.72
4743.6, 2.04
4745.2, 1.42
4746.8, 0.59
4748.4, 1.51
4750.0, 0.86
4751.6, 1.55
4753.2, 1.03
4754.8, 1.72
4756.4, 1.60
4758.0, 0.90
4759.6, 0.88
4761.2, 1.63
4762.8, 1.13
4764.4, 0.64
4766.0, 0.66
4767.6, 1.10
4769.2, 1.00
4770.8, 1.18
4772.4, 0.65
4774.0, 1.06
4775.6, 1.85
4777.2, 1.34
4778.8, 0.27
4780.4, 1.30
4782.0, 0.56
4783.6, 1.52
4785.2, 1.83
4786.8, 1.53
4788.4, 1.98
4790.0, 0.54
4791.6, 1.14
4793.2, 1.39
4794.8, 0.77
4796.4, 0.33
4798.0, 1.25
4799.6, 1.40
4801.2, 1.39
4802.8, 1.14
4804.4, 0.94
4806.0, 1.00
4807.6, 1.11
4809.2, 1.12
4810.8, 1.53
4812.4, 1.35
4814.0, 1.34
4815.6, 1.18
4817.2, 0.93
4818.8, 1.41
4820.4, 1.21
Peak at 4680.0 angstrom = C IV 1549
